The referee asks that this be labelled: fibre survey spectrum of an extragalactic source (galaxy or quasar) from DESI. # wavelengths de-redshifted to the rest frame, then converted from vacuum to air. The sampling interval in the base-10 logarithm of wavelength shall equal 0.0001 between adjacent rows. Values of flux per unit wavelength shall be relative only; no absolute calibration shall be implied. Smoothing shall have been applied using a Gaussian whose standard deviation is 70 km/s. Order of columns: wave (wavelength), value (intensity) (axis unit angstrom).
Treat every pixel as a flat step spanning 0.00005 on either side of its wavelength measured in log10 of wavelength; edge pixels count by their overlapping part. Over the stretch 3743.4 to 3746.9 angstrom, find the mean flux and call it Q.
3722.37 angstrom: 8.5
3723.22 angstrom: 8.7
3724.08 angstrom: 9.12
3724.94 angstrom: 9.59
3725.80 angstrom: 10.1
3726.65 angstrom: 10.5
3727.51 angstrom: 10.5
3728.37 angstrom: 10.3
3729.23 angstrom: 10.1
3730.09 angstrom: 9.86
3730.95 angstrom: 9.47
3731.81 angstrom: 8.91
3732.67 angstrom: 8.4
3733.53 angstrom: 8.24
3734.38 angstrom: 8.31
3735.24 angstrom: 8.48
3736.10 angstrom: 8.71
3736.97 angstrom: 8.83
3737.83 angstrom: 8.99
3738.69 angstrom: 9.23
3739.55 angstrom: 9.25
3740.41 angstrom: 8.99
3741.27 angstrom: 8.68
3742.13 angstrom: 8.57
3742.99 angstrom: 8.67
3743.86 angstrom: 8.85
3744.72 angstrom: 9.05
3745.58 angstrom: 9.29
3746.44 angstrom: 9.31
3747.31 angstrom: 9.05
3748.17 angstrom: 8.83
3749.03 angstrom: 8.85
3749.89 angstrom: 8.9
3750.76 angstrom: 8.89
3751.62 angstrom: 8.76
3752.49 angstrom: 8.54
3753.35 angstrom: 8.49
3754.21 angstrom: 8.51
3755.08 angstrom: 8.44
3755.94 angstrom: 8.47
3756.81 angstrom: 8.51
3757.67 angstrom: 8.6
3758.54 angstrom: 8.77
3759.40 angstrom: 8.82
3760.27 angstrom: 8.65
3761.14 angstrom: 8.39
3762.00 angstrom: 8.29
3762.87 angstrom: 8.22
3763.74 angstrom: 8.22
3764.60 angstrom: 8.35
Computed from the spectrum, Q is 9.1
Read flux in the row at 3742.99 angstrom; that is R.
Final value 8.67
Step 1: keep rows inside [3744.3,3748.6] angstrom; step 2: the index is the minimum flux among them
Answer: 8.83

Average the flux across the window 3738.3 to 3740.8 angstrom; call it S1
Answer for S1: 9.17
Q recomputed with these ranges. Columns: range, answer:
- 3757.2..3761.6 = 8.65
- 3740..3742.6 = 8.76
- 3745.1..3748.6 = 9.12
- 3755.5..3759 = 8.6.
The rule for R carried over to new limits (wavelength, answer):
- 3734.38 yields 8.31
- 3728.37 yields 10.3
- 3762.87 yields 8.22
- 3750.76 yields 8.89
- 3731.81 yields 8.91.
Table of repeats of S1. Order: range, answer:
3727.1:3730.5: 10.2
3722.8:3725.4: 9.12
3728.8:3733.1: 9.34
